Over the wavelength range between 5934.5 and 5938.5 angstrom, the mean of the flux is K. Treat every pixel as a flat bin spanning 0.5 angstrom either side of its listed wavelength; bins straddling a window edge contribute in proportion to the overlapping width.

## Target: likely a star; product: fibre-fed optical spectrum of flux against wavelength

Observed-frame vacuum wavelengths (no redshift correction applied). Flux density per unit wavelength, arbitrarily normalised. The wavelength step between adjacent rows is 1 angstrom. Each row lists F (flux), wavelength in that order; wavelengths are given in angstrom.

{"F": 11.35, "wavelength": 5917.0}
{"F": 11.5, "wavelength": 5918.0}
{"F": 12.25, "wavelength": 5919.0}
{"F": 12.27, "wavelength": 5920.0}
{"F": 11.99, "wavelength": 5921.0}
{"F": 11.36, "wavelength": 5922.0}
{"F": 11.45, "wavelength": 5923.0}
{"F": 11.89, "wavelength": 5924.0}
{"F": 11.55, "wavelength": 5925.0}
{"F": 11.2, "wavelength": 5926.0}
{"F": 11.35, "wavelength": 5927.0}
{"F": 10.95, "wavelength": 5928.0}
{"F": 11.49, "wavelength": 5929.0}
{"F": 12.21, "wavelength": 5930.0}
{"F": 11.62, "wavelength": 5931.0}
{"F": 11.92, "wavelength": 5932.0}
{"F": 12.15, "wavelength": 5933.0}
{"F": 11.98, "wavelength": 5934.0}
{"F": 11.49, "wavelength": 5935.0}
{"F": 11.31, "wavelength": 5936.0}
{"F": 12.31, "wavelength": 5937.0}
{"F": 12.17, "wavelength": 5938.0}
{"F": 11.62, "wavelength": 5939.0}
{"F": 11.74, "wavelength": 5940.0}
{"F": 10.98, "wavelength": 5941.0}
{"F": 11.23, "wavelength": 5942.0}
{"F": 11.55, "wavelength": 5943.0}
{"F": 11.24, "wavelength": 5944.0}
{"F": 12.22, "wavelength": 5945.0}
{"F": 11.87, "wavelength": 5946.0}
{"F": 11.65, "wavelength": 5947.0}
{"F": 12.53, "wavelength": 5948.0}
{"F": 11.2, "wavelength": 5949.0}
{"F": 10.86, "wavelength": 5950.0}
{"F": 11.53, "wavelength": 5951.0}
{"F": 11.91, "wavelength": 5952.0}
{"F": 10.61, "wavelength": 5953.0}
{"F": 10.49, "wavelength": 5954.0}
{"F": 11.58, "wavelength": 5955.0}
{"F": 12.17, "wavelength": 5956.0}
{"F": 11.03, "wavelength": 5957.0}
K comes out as 11.8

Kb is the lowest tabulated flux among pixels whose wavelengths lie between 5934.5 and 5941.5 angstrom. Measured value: 10.98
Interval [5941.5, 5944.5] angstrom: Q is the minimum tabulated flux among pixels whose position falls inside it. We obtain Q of 11.23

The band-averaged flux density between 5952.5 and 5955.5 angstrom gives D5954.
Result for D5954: 10.9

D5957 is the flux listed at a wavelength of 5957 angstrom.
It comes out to 11.03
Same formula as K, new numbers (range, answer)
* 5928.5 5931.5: 11.8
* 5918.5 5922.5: 12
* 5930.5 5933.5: 11.9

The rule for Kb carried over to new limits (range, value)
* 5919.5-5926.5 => 11.2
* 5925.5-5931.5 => 10.95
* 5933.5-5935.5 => 11.49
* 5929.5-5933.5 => 11.62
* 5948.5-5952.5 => 10.86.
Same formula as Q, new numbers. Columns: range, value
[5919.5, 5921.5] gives 11.99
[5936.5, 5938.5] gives 12.17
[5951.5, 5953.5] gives 10.61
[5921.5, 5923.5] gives 11.36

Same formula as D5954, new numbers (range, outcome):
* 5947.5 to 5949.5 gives 11.9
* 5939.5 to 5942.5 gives 11.3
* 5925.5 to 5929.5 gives 11.2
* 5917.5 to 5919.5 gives 11.9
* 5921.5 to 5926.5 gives 11.5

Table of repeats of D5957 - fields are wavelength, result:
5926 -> 11.2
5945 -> 12.22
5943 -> 11.55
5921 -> 11.99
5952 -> 11.91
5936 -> 11.31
